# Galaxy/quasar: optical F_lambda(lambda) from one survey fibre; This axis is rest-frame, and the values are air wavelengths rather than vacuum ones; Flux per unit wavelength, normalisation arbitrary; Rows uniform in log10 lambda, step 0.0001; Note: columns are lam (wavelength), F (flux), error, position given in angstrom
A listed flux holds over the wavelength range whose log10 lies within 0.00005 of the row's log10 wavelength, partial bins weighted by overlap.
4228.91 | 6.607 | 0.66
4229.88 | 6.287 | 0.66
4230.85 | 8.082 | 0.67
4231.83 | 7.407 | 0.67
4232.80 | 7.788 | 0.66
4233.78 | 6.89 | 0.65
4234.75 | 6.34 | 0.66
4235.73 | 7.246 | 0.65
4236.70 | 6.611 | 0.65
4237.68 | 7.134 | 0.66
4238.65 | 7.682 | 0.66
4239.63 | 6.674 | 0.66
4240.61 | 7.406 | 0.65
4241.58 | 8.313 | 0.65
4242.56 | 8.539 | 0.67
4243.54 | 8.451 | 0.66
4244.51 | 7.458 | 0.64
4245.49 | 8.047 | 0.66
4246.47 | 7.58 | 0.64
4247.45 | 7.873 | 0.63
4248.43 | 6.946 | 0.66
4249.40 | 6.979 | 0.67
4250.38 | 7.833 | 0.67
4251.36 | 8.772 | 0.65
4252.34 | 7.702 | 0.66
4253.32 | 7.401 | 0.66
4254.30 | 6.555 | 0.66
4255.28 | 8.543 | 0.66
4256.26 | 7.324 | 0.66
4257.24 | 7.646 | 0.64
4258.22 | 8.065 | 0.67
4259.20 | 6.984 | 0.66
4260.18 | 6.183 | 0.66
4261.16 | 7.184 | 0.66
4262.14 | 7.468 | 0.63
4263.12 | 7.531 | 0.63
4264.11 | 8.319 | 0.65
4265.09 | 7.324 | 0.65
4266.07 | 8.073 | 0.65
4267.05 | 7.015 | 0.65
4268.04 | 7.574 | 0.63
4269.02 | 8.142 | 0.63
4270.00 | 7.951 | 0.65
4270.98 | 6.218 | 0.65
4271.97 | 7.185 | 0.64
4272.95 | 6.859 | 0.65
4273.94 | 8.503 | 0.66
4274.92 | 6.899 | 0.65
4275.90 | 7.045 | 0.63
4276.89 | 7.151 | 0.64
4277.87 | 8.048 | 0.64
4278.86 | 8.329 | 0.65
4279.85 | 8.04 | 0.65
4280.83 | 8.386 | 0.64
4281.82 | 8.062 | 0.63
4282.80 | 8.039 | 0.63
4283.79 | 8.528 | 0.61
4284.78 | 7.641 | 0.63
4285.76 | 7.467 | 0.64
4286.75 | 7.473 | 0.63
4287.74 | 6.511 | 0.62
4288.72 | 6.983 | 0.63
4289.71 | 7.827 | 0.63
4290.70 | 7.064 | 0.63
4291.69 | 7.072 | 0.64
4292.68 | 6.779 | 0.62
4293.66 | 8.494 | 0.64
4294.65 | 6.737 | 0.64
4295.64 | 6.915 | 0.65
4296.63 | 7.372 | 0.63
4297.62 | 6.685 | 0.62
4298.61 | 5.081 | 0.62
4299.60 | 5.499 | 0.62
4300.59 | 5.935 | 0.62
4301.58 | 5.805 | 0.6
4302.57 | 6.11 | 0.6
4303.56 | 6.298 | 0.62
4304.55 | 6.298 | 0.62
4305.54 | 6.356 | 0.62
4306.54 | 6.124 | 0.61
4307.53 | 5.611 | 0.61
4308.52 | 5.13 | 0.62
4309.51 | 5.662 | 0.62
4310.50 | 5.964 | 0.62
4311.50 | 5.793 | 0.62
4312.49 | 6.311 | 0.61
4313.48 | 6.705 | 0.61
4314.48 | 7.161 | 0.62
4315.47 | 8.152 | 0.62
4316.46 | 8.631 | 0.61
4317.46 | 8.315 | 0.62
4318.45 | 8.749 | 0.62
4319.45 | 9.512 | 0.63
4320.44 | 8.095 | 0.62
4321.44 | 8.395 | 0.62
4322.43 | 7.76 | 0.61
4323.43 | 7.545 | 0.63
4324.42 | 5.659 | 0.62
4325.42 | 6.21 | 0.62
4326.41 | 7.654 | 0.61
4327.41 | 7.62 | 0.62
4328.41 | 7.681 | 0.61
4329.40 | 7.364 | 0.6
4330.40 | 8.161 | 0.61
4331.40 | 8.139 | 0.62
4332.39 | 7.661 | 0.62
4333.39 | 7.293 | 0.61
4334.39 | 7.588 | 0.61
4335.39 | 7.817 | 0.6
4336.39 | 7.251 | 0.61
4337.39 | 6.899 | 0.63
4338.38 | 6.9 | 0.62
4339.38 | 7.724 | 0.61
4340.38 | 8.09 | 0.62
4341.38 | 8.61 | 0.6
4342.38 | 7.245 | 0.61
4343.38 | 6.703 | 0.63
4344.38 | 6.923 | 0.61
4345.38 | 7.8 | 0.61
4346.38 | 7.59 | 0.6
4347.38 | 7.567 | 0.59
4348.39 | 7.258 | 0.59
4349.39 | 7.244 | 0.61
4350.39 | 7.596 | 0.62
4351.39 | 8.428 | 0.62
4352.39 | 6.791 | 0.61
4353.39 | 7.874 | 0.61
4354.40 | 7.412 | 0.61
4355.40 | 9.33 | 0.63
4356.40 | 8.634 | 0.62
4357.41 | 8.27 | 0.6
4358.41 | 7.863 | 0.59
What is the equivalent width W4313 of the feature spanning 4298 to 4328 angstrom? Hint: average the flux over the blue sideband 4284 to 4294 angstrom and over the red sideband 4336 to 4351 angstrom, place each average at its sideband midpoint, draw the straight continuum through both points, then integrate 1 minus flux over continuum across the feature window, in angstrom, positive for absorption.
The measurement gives 2.4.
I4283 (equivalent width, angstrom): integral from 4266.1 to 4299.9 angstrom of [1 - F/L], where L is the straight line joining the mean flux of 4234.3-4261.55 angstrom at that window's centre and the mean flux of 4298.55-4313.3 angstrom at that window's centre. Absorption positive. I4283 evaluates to -4.3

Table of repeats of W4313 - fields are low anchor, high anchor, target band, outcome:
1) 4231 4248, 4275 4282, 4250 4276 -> 0.6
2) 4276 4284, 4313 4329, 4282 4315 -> 5.1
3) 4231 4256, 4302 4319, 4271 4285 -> -1.2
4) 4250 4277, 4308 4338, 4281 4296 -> -0.1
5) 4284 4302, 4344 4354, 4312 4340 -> -1.4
